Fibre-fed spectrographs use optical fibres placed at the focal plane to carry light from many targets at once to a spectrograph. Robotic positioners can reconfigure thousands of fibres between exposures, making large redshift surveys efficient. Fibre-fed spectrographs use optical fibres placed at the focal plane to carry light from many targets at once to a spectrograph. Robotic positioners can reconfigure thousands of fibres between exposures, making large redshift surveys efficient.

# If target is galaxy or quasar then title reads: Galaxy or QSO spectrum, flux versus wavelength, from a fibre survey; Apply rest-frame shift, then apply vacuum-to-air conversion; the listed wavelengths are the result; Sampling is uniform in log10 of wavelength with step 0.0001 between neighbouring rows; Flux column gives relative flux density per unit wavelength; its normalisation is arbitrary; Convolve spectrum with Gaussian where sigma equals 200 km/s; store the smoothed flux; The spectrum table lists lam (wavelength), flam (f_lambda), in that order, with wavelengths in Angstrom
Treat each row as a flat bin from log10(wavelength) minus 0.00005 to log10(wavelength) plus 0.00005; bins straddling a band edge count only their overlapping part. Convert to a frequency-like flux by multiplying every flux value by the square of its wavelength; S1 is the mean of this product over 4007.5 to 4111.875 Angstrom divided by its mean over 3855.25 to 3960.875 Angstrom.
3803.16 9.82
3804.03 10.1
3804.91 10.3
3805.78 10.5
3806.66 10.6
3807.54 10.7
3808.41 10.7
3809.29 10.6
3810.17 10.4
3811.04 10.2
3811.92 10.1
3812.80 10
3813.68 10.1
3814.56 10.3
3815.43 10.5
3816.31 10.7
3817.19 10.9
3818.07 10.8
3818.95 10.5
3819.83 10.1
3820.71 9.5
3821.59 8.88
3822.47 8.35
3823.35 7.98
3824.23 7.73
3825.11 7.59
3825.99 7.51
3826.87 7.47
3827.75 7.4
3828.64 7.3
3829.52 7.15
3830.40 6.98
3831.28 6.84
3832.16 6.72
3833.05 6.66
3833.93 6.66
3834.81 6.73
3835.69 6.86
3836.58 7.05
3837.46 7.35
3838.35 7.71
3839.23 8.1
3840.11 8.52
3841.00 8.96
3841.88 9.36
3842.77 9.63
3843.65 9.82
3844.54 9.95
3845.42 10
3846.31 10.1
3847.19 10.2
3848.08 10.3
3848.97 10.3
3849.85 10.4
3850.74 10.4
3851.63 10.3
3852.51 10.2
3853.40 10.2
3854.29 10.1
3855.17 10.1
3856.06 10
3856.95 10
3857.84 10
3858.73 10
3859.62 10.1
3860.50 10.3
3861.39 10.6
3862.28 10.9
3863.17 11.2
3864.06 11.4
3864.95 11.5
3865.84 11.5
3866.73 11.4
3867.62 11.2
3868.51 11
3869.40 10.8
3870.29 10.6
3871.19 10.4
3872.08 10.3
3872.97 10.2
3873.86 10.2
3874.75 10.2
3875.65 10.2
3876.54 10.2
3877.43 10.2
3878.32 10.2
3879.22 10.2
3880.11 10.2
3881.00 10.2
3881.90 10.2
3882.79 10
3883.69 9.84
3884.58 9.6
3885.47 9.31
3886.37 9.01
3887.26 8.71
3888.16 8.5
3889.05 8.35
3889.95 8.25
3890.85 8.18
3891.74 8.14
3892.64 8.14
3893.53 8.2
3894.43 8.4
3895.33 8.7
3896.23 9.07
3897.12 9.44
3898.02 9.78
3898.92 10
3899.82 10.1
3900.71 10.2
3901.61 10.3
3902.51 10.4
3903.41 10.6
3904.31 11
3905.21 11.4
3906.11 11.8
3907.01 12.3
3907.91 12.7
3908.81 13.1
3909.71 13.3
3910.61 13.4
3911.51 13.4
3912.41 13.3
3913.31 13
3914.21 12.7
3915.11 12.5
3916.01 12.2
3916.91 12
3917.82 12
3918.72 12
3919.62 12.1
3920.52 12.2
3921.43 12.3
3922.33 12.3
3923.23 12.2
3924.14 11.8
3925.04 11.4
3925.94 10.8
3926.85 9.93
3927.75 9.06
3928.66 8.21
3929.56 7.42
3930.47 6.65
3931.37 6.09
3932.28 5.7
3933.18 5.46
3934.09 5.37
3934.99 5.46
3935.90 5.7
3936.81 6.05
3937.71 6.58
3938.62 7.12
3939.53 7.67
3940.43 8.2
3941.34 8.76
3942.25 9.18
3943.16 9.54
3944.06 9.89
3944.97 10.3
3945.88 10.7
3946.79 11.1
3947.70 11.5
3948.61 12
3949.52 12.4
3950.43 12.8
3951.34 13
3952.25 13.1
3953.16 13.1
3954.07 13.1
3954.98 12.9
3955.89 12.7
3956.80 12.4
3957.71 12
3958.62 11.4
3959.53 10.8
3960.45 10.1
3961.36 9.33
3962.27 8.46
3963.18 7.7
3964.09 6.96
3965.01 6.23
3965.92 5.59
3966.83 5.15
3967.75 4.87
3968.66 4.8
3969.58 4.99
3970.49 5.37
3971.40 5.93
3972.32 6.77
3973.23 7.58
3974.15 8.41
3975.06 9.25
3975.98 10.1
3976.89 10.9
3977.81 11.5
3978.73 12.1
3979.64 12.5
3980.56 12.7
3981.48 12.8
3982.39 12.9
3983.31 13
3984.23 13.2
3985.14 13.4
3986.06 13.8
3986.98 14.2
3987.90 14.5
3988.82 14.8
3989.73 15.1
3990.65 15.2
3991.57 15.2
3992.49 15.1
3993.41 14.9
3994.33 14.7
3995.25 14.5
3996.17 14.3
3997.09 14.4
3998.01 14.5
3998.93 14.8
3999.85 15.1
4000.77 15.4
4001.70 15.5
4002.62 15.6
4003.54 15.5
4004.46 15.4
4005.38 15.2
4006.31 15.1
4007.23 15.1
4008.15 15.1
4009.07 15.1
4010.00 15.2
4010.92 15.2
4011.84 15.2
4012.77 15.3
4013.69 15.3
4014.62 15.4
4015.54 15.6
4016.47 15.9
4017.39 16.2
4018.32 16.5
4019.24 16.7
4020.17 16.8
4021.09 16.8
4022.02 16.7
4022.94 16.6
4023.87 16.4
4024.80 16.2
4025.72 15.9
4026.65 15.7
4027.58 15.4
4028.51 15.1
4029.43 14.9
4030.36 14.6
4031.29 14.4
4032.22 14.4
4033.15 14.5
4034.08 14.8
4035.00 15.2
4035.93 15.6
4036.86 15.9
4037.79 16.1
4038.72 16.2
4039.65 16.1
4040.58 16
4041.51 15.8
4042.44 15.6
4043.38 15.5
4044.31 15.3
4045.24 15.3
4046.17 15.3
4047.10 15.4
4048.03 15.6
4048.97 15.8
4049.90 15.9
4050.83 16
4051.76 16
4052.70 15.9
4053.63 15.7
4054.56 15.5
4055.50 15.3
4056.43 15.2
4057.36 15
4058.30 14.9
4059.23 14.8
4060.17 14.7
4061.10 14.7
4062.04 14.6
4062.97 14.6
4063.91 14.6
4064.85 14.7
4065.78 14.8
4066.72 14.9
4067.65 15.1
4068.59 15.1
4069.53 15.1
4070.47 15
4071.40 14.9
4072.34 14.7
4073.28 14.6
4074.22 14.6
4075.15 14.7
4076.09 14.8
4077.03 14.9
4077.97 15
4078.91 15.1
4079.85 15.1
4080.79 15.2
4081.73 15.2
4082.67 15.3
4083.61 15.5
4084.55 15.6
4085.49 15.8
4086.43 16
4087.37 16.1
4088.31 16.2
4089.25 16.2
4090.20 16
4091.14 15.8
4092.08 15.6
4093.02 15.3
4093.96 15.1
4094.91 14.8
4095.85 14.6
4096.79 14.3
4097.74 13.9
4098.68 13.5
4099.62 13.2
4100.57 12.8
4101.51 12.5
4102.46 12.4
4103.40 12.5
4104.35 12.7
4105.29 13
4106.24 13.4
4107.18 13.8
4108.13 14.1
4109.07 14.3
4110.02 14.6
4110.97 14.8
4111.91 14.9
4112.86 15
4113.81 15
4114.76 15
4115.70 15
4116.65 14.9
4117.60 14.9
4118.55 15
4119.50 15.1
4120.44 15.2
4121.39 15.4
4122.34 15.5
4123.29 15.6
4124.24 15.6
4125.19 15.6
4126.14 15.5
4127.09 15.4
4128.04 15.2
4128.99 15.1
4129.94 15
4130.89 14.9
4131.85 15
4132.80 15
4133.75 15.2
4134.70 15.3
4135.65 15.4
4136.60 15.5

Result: 1.58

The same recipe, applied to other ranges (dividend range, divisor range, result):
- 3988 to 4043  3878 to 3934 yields 1.59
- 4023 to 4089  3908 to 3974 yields 1.67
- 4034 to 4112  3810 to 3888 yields 1.75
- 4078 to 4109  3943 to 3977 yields 1.63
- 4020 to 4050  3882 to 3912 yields 1.65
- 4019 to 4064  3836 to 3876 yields 1.69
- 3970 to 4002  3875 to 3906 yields 1.39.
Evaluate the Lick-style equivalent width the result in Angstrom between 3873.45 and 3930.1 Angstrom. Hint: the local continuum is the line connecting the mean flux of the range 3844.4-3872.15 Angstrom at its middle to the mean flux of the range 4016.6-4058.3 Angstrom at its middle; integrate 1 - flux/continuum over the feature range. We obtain 5.9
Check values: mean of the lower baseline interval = 10.5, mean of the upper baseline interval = 15.7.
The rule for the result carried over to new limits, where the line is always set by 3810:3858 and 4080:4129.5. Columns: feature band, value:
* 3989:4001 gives -2.3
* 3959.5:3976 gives 6.6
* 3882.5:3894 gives 1.6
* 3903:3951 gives 2.9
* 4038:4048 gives -1.6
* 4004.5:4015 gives -2.0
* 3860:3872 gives -1.5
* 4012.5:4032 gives -4.2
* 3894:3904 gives 0.7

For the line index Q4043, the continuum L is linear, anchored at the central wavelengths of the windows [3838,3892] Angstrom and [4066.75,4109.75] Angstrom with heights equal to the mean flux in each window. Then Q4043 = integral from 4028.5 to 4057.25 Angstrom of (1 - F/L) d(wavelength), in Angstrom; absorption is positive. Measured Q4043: -3.7 Angstrom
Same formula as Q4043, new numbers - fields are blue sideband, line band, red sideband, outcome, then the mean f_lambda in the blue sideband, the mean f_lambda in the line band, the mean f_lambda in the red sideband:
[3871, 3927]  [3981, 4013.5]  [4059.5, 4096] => -3.88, 10.7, 14.7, 15.1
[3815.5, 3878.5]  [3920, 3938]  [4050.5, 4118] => 4.32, 9.46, 8.56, 14.8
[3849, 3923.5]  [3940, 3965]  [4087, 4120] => 2.12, 10.6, 10.8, 14.5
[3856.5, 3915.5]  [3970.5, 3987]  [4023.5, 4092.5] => 2.74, 10.5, 10.9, 15.3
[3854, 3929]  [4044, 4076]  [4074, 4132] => -2.69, 10.6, 15.1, 14.8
